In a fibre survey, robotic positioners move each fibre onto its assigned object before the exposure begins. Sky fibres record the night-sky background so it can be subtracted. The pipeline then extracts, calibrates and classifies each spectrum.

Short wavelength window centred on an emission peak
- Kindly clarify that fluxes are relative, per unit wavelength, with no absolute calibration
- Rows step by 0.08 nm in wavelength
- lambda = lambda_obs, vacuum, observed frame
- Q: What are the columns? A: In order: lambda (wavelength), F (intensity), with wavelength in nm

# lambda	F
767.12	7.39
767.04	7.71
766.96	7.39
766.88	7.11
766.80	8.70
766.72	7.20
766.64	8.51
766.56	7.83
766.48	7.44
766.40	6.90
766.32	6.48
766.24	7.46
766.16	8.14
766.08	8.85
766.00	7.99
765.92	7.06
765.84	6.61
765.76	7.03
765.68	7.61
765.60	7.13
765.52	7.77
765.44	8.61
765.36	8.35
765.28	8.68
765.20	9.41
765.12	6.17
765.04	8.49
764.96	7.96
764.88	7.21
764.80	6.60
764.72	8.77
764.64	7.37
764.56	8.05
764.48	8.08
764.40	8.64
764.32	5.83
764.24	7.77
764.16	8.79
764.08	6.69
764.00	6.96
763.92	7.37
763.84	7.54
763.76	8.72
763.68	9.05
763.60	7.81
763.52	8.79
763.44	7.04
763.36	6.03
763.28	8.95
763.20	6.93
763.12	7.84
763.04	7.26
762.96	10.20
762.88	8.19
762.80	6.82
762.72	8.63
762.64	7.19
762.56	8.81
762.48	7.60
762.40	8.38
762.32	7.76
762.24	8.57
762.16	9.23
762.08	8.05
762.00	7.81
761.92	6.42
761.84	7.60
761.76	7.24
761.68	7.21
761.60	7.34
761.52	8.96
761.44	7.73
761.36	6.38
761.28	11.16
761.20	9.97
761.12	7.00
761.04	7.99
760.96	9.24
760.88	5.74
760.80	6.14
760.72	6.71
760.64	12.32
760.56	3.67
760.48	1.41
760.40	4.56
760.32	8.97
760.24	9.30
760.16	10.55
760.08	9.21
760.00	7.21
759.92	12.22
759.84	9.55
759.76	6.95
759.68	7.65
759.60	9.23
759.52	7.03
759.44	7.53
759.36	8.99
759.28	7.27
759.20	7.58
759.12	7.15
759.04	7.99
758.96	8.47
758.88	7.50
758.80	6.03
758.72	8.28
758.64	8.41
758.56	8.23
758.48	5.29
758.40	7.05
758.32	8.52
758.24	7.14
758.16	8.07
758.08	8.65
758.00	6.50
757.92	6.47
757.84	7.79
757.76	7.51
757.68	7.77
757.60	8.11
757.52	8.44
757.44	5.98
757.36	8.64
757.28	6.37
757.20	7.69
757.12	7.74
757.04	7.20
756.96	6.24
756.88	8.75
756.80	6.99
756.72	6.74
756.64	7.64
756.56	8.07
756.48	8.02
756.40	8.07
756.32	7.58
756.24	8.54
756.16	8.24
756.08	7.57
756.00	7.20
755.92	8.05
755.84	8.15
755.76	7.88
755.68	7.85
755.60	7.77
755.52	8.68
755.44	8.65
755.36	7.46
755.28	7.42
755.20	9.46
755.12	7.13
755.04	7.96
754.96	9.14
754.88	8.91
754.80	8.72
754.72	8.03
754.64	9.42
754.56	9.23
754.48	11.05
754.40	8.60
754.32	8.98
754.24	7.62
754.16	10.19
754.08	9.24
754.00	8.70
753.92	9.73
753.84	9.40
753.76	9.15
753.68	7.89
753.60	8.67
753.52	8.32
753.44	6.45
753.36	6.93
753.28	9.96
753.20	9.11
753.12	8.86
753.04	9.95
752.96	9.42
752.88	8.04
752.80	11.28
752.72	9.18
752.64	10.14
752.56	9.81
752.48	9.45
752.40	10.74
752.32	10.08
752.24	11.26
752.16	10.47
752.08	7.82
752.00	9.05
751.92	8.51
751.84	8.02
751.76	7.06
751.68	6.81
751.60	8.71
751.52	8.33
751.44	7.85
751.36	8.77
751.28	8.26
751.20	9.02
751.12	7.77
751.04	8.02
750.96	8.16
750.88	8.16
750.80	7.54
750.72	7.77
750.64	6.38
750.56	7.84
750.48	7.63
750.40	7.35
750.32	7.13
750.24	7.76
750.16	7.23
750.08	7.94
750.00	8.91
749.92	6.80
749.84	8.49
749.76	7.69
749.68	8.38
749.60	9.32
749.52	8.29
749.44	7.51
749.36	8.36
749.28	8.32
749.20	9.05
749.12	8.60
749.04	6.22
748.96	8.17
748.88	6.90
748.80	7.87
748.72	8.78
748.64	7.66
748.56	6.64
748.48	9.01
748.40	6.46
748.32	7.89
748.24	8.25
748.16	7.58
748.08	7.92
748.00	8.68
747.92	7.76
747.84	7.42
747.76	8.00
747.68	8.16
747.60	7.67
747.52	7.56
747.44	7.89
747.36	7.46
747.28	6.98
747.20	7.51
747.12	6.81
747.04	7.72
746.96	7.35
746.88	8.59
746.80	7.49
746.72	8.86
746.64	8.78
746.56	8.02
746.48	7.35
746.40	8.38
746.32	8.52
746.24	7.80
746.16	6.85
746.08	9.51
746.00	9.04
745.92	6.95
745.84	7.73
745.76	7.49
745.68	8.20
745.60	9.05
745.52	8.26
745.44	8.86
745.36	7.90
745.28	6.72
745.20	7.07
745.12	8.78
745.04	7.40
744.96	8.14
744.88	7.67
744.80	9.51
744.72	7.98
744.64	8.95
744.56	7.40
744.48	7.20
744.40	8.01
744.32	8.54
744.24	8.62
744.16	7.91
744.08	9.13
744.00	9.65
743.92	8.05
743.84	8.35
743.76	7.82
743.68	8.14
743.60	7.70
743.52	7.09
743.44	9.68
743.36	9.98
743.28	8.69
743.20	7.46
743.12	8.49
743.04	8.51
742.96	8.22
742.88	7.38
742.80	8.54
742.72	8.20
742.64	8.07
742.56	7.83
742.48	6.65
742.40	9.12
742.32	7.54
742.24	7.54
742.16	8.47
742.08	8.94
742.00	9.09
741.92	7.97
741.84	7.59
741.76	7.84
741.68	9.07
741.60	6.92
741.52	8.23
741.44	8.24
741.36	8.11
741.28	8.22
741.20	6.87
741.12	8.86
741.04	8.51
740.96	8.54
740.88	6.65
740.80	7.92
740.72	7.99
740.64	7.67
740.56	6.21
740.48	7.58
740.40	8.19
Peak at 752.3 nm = [S II]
